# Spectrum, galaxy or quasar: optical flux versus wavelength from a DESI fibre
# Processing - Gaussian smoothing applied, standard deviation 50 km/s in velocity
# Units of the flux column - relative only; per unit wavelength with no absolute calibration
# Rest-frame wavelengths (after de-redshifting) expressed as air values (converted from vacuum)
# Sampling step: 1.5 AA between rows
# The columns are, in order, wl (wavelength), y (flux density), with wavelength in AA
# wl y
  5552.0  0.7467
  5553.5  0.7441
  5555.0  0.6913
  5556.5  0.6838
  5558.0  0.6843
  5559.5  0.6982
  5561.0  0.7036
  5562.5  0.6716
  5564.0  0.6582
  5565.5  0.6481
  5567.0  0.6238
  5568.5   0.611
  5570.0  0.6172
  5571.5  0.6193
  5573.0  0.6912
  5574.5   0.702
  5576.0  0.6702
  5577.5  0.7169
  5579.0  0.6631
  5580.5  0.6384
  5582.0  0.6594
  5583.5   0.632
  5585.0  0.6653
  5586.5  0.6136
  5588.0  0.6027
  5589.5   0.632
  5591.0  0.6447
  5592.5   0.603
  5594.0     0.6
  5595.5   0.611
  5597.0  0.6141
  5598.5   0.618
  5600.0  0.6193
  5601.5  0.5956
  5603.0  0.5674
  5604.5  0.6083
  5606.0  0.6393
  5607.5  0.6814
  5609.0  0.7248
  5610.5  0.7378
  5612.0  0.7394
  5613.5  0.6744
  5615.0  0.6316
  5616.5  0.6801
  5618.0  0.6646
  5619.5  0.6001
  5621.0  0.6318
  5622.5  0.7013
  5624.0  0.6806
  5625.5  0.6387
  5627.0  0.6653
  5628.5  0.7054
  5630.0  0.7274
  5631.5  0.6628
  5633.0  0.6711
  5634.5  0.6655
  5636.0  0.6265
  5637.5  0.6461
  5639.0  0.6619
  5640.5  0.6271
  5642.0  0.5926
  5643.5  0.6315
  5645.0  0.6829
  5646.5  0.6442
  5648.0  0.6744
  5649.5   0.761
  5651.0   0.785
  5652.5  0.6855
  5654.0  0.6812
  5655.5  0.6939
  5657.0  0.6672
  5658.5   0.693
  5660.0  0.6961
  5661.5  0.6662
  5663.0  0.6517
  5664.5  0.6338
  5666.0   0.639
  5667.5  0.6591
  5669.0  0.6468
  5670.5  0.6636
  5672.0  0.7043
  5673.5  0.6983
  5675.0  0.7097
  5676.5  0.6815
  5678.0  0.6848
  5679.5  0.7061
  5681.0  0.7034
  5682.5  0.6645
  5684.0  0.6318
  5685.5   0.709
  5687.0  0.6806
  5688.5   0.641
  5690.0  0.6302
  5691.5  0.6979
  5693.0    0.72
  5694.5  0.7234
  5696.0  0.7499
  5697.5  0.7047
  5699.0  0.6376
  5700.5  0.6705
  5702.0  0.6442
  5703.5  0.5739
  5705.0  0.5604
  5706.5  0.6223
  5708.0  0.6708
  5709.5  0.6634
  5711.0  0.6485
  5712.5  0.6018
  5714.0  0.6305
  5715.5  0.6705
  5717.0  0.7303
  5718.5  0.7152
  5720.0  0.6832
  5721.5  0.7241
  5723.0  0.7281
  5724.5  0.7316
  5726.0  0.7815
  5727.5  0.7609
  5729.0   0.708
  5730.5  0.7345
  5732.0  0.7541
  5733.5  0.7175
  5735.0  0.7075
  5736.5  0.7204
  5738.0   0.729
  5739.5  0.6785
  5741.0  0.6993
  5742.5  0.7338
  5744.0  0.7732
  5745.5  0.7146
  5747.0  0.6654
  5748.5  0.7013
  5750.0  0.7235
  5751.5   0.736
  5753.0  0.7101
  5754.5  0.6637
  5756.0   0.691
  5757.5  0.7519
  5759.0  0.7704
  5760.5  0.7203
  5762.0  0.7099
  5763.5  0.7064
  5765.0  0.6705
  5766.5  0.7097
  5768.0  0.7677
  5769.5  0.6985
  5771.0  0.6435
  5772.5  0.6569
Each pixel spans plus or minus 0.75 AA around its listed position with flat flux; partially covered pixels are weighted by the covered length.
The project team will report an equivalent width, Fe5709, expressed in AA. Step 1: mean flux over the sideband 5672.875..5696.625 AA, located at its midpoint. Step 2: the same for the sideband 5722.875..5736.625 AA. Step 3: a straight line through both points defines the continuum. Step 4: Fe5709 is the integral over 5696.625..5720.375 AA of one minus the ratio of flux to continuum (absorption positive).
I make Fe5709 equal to 2.1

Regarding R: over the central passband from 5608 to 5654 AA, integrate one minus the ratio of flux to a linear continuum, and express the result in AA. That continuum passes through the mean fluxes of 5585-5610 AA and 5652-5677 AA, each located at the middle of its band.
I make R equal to -1.7 AA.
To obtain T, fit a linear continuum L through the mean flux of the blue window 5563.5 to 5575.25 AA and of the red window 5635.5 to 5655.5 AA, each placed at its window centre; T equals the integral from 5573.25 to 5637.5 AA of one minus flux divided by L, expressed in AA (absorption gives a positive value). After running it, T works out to 0.4 AA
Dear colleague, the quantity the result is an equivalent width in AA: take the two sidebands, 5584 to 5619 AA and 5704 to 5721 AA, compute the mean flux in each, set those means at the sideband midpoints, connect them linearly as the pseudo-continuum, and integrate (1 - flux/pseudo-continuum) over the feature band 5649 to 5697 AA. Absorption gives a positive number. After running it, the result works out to -2.68 AA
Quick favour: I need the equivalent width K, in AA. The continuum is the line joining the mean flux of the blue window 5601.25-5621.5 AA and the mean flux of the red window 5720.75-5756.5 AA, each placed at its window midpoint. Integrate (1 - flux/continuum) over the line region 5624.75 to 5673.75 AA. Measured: 0.4 AA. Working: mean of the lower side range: 0.657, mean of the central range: 0.671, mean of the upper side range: 0.721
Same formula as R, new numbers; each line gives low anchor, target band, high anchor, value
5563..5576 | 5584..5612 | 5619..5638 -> 0.9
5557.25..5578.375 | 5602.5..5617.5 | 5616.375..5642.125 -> -0.2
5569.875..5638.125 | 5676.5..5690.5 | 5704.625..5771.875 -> 0.2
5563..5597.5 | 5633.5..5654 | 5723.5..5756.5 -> 0.1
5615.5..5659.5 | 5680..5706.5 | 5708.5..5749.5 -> 1.0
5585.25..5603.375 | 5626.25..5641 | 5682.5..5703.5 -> -0.7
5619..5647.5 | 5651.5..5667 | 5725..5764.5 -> 0.0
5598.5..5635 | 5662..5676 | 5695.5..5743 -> 0.2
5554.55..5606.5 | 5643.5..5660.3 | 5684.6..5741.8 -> -0.7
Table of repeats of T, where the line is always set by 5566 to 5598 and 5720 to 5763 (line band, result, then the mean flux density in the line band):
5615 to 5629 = 0.0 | 0.661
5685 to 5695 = 0.2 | 0.685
